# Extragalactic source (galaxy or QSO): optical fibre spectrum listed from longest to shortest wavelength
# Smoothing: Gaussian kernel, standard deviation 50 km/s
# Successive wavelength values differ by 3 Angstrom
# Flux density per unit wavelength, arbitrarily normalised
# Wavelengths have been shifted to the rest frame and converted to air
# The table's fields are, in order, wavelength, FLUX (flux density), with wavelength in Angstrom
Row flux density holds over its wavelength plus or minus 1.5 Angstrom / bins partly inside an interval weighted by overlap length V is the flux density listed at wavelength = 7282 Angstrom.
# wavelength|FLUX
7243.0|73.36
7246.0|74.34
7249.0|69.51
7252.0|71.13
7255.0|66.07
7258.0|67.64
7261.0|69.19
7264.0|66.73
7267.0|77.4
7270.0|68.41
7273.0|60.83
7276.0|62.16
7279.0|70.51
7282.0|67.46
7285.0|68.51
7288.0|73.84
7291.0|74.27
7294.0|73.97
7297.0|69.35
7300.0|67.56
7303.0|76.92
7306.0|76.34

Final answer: 67.46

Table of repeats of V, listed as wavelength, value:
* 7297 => 69.35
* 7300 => 67.56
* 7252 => 71.13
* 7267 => 77.4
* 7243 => 73.36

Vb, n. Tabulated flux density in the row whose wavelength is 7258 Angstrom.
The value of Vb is 67.64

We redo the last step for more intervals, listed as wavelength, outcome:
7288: 73.84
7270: 68.41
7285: 68.51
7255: 66.07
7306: 76.34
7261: 69.19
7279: 70.51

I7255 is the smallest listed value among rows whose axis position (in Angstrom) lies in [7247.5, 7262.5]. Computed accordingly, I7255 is 66.07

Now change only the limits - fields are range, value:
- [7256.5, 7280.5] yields 60.83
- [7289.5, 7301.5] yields 67.56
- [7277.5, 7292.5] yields 67.46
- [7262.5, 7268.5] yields 66.73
